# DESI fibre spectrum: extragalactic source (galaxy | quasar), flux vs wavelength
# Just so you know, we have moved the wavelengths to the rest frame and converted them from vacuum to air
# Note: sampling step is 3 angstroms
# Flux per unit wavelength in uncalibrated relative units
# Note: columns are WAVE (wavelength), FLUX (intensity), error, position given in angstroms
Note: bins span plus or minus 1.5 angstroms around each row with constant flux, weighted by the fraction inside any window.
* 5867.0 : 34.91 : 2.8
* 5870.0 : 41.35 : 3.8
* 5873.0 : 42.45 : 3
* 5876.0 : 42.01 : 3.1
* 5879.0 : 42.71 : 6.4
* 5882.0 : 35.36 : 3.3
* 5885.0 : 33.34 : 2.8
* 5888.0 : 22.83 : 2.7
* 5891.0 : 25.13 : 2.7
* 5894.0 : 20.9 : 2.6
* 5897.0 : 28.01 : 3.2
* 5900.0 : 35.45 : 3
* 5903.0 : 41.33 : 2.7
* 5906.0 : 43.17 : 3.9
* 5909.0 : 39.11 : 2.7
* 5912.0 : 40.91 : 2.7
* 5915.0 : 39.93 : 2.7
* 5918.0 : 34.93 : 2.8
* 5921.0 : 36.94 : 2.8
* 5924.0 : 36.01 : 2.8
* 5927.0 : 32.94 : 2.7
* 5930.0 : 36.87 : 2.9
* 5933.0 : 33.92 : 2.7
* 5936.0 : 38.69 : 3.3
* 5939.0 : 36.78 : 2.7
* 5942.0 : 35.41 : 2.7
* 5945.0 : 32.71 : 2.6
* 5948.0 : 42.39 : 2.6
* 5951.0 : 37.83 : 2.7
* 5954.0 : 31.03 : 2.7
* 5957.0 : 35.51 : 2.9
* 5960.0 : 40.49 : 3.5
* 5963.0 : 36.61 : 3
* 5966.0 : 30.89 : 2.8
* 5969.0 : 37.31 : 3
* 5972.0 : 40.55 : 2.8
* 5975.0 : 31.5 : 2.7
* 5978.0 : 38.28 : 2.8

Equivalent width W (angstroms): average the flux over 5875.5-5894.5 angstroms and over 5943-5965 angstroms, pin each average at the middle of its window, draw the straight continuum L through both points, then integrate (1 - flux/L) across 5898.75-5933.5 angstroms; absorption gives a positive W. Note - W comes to -4.0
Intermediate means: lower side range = 31.8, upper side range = 36.5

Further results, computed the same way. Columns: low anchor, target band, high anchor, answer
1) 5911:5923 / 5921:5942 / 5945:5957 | 0.77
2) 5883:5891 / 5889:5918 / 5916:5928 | -2.68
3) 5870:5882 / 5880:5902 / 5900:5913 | 6.24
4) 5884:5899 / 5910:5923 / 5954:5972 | -3.76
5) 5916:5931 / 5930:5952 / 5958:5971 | -0.49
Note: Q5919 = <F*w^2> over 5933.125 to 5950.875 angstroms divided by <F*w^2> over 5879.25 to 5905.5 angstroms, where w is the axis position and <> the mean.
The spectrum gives 1.20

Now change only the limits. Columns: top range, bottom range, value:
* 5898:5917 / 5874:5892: 1.17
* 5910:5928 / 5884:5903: 1.31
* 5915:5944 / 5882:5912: 1.11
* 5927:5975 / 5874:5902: 1.15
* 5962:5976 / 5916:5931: 1.01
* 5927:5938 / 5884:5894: 1.41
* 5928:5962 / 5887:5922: 1.08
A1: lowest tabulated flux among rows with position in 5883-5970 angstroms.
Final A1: 20.9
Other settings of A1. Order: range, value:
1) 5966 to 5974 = 30.89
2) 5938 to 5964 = 31.03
